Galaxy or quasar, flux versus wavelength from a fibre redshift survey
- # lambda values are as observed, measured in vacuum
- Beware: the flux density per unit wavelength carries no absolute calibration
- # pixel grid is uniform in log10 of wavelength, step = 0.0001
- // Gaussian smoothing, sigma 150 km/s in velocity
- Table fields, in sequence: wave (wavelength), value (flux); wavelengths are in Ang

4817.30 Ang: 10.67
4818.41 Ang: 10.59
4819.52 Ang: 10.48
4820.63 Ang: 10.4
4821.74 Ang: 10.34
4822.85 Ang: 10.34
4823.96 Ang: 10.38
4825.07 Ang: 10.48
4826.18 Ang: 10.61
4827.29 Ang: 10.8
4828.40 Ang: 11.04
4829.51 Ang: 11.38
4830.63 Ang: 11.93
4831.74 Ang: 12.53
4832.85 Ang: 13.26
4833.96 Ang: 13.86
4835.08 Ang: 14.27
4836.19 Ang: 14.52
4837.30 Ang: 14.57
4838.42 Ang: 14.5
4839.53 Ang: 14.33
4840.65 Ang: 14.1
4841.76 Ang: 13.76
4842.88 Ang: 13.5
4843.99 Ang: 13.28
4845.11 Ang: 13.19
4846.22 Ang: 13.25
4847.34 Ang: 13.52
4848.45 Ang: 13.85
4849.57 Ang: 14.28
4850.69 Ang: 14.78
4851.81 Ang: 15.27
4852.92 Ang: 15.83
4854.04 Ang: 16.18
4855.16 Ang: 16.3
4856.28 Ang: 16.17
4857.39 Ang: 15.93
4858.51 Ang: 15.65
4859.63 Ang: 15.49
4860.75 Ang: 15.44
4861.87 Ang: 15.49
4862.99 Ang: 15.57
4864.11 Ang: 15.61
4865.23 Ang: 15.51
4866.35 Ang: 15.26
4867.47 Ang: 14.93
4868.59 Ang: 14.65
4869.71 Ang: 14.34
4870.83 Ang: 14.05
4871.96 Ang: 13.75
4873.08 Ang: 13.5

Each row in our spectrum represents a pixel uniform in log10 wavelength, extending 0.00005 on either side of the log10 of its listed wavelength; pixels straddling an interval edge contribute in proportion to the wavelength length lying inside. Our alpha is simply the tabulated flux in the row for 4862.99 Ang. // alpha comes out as 15.57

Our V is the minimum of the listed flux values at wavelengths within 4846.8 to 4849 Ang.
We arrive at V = 13.52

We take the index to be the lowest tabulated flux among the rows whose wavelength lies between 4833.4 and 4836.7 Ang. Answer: 13.86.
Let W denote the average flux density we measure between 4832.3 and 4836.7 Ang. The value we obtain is 14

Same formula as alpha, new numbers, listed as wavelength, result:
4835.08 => 14.27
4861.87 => 15.49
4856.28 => 16.17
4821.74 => 10.34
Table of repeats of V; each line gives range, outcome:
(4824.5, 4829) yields 10.48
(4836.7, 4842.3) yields 13.76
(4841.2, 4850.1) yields 13.19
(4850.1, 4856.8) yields 14.78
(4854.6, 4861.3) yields 15.44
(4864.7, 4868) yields 14.93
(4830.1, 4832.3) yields 11.93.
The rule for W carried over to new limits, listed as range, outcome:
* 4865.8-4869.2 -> 14.9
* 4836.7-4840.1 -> 14.5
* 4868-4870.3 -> 14.5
